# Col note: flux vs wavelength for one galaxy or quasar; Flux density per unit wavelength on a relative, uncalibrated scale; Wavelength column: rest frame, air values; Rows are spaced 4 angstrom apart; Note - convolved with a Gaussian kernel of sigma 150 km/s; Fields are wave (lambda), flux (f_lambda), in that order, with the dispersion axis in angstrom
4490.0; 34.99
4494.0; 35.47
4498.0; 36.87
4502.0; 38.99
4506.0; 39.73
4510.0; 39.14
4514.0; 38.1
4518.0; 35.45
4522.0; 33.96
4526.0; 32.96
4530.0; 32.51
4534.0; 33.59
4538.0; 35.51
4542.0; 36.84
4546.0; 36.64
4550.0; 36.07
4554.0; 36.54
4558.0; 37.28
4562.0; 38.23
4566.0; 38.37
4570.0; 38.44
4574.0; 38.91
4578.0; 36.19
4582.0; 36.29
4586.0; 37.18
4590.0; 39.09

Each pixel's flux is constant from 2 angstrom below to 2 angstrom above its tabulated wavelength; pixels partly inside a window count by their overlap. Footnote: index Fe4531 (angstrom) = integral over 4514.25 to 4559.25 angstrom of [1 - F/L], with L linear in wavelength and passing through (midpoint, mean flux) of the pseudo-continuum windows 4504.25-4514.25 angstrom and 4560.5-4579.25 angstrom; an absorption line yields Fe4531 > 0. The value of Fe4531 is 3.9 angstrom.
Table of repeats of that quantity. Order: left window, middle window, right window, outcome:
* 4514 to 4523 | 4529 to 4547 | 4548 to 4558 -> 0.51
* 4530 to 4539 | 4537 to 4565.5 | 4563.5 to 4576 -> -0.56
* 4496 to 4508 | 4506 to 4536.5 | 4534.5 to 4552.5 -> 1.63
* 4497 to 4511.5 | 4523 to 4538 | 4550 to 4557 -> 1.66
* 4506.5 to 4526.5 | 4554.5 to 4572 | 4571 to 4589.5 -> -0.39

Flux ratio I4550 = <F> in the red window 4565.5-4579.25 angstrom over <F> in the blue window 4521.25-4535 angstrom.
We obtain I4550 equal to 1.1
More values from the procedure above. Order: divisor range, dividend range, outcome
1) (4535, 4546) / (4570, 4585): 1.04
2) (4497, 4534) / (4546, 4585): 1.03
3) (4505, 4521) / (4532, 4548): 0.94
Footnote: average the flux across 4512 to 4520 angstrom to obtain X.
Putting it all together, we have 36.8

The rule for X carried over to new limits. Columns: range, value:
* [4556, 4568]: 38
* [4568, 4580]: 37.8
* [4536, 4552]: 36.3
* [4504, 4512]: 39.4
